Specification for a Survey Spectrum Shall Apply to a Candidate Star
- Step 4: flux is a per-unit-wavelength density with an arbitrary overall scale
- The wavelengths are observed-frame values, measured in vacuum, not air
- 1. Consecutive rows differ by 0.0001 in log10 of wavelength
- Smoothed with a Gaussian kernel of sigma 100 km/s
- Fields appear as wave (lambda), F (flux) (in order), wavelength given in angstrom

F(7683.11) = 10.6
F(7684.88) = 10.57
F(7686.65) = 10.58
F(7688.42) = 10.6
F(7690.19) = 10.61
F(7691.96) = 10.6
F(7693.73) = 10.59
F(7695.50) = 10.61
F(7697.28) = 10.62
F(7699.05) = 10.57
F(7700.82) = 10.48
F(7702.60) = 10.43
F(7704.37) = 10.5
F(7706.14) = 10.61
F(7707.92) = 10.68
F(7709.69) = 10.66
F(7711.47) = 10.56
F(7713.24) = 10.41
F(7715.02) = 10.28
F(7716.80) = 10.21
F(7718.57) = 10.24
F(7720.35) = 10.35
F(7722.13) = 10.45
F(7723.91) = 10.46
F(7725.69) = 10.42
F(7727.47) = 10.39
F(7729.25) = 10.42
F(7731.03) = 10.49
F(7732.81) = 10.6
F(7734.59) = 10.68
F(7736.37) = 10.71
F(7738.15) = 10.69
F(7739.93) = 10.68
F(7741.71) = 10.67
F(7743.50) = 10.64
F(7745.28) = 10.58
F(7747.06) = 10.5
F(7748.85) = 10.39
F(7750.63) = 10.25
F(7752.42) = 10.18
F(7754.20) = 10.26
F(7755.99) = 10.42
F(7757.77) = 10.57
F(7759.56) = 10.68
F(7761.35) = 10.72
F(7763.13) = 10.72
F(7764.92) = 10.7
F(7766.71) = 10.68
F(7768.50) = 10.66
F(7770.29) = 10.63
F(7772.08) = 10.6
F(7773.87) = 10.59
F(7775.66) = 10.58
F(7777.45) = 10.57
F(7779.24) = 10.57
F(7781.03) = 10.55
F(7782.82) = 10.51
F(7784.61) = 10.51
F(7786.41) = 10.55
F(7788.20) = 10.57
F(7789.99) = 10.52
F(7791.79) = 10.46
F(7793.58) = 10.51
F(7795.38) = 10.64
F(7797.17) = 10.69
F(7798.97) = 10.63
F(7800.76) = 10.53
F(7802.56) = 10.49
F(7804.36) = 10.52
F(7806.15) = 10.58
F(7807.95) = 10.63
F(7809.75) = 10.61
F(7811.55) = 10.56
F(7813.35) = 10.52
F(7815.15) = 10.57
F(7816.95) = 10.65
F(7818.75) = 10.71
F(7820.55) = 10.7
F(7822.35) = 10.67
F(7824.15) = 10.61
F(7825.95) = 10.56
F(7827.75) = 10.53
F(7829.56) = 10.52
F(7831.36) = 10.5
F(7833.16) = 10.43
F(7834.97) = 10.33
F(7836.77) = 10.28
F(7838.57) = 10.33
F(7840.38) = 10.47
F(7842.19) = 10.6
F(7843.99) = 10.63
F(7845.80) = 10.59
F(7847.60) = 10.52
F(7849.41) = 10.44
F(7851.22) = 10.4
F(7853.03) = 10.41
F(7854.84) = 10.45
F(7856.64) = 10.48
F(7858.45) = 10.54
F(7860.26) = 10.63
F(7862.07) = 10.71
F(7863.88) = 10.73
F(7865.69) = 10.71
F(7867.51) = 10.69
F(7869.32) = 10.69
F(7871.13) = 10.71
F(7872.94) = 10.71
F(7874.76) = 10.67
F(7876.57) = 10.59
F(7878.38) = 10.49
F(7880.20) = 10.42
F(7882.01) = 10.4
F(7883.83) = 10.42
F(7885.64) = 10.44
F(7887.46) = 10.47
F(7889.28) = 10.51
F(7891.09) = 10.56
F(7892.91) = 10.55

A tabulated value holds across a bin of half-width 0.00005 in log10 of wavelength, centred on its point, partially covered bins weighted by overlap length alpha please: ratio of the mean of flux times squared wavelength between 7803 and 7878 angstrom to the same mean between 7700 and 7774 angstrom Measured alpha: 1.03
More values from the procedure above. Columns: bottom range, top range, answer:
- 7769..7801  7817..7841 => 1.01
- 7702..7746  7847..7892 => 1.04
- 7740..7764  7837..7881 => 1.03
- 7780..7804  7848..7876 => 1.02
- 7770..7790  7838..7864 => 1.01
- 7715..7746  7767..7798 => 1.02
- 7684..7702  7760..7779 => 1.03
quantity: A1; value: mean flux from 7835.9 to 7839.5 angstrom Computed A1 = 10.3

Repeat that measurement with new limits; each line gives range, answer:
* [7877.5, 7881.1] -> 10.4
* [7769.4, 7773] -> 10.6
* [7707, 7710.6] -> 10.7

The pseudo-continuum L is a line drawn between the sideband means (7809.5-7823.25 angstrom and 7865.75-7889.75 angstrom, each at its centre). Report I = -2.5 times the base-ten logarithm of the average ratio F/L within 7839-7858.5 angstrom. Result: 0.01 mag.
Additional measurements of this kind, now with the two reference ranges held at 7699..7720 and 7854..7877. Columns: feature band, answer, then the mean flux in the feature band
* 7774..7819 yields 0.00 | 10.6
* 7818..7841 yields 0.01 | 10.5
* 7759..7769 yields -0.02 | 10.7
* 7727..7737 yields -0.01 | 10.6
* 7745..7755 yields 0.02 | 10.3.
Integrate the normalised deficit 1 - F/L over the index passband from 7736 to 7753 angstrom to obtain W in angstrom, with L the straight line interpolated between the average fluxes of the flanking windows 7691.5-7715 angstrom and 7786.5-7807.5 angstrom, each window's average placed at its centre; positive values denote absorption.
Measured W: 0.04 angstrom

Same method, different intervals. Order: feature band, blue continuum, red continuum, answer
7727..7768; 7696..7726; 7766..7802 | -0.1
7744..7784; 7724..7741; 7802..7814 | 0.1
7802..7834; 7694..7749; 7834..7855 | -0.3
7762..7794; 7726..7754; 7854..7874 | -0.1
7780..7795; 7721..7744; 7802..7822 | 0.1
